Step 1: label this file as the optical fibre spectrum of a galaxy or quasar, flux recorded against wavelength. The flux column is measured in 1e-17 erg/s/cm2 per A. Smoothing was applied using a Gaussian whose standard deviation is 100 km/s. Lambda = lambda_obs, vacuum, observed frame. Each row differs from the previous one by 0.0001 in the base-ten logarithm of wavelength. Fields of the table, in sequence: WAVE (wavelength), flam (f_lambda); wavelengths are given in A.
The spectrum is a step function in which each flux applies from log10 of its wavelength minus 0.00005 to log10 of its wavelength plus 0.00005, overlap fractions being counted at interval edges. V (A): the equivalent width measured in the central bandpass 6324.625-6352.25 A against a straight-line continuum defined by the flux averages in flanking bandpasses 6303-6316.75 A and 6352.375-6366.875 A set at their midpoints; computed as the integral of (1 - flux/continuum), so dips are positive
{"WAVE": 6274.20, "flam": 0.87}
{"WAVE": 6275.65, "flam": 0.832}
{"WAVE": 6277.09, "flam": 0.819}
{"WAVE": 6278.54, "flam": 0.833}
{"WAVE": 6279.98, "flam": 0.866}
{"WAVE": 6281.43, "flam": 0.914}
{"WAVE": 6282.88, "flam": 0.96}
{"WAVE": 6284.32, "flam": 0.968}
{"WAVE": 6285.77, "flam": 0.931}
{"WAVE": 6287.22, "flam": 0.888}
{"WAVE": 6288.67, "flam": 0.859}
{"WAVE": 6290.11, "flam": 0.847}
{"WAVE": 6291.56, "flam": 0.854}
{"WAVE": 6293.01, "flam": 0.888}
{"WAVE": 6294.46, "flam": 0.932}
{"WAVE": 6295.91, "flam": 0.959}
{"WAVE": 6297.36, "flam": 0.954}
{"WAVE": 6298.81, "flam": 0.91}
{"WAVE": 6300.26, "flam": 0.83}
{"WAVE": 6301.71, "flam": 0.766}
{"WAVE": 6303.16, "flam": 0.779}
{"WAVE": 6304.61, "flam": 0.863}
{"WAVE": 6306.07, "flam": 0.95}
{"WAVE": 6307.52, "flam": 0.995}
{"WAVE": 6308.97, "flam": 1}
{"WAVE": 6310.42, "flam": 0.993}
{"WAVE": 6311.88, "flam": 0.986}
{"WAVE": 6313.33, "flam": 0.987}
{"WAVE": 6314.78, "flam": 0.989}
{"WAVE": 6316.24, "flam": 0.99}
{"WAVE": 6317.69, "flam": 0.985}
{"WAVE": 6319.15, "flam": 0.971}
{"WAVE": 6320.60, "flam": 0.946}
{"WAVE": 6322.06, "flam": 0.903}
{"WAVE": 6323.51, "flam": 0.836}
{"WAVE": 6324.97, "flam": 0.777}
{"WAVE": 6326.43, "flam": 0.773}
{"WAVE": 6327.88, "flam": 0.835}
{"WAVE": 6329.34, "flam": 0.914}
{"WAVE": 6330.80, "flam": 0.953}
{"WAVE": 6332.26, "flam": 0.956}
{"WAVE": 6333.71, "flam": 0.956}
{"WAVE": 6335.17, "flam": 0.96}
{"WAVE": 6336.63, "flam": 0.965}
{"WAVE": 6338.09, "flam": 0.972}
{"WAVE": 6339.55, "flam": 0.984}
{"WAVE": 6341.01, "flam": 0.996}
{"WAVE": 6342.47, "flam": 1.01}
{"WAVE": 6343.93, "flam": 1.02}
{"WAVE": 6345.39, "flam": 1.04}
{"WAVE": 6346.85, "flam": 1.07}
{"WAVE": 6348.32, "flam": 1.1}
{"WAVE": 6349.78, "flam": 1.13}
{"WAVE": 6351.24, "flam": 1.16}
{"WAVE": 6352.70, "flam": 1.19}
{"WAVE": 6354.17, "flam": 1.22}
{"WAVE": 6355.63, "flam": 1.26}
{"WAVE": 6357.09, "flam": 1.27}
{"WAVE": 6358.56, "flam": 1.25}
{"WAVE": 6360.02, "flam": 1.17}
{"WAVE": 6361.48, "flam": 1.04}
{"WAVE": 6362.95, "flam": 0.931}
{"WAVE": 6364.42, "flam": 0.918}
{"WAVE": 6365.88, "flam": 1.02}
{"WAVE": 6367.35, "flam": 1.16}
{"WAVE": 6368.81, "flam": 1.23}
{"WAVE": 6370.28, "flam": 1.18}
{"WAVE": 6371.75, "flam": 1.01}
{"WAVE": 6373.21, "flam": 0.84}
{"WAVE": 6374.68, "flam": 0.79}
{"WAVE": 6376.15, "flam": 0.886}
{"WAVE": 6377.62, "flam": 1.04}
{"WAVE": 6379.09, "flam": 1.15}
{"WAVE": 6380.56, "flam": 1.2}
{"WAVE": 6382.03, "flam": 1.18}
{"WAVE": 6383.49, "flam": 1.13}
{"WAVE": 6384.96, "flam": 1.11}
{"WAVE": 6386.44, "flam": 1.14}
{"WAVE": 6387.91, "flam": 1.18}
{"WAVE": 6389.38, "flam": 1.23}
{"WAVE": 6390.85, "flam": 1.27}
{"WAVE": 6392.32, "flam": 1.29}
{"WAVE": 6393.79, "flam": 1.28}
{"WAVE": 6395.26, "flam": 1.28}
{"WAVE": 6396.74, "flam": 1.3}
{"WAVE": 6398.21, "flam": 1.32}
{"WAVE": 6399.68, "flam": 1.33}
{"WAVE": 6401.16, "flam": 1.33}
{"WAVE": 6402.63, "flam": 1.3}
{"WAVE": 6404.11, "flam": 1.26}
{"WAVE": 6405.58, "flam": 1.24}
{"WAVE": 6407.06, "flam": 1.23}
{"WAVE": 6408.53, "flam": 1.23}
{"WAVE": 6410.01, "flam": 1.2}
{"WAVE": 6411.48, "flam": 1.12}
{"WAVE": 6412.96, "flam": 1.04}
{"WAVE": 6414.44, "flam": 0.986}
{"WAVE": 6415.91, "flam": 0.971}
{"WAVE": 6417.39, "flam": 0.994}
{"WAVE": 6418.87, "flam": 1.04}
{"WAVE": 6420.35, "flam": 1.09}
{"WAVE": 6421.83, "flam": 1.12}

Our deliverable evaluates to 1.94 A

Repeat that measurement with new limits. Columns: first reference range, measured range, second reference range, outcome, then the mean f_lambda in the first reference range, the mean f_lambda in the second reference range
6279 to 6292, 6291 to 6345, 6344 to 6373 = 3.6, 0.899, 1.12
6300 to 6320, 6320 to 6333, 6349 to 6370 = 1.7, 0.937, 1.14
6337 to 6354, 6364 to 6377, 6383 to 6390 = 1.3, 1.06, 1.16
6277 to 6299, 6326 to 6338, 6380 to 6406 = 1.4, 0.901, 1.24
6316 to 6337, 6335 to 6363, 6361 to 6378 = -3.9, 0.912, 1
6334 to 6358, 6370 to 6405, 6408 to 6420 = -3.0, 1.08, 1.07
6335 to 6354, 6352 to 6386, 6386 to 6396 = 1.6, 1.05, 1.24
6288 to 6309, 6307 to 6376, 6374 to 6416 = 0.3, 0.889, 1.18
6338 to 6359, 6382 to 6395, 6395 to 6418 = -0.4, 1.11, 1.19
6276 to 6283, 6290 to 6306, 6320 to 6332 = -0.1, 0.869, 0.869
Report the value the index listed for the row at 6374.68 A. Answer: 0.79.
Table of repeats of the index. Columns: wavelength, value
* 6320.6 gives 0.946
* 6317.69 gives 0.985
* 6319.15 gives 0.971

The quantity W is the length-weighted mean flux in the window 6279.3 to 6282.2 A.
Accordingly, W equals 0.889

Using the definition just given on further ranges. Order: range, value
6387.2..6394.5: 1.25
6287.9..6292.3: 0.854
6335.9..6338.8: 0.968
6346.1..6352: 1.12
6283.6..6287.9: 0.929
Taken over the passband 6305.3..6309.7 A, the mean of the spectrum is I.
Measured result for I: 0.981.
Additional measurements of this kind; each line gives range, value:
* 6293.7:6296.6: 0.944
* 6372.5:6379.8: 0.94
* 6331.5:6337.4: 0.96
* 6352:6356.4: 1.22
